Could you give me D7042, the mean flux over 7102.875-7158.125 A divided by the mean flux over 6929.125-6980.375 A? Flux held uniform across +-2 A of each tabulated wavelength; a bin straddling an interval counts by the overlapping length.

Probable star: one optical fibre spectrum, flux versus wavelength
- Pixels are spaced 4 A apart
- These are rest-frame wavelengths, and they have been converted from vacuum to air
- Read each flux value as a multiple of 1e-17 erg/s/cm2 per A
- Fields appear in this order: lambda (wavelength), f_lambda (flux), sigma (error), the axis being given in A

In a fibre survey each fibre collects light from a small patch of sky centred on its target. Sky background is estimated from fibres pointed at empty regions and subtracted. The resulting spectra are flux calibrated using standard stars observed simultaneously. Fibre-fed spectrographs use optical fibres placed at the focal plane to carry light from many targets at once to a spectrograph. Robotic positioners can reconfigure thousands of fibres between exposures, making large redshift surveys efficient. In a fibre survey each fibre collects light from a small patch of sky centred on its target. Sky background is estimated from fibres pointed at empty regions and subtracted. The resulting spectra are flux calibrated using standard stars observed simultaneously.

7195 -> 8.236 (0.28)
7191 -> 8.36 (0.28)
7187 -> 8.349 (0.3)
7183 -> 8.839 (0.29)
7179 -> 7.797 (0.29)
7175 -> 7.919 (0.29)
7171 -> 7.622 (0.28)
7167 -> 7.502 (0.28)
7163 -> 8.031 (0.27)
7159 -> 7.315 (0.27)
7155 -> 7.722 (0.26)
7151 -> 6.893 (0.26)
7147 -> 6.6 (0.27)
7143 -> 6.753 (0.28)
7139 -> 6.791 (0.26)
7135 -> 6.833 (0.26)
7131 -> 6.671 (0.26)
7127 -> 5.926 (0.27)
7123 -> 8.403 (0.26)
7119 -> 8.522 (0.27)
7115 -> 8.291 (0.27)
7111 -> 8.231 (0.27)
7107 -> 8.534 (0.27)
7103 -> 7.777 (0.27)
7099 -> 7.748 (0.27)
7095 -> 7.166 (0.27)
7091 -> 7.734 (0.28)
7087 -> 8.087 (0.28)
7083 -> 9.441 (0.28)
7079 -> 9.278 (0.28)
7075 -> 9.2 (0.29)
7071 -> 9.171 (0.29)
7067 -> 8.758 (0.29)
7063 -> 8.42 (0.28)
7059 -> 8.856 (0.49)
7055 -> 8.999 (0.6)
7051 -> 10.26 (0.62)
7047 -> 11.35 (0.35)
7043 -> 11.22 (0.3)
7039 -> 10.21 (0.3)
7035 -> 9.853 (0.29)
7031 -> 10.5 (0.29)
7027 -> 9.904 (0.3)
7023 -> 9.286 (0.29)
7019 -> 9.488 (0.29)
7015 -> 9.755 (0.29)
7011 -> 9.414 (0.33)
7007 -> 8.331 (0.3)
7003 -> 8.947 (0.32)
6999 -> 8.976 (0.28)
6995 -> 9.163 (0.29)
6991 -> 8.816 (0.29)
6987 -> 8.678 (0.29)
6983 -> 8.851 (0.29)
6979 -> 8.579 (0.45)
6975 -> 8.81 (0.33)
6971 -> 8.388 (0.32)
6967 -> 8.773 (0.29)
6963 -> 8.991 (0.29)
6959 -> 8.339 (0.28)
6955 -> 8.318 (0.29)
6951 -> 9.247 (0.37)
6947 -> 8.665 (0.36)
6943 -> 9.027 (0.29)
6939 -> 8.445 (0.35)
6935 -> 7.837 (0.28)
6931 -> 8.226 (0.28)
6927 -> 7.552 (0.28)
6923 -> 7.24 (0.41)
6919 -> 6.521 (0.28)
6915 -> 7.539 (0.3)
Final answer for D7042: 0.86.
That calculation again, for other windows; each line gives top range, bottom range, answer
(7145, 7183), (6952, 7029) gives 0.85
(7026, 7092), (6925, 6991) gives 1.11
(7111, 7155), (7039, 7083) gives 0.76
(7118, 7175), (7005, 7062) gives 0.74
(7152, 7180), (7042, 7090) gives 0.82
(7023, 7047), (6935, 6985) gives 1.19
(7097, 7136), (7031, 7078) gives 0.80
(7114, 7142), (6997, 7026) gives 0.79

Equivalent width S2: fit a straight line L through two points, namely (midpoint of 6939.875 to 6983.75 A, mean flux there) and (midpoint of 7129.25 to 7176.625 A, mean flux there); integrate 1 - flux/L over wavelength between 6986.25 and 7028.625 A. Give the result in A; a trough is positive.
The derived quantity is -4.13 A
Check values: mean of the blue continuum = 8.72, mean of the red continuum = 7.22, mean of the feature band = 9.17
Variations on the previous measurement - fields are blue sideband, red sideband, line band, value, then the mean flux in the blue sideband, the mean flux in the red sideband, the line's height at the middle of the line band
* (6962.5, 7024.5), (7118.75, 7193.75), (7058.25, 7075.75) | -1.2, 8.95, 7.5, 8.3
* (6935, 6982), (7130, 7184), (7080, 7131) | -1.7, 8.66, 7.36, 7.7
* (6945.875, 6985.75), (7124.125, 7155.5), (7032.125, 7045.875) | -4.5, 8.7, 6.77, 7.89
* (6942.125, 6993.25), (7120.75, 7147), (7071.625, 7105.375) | -4.3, 8.72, 6.89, 7.39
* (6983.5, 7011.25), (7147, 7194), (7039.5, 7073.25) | -4.5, 8.87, 7.8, 8.51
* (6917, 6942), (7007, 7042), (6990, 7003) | 0.2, 7.69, 9.76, 9.15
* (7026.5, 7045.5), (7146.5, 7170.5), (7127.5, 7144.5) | 2.7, 10.4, 7.41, 7.96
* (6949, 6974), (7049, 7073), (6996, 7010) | 0.0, 8.68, 9.08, 8.85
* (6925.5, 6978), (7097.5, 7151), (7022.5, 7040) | -4.3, 8.52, 7.44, 8.02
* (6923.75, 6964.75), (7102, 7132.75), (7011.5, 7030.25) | -3.5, 8.42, 7.8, 8.15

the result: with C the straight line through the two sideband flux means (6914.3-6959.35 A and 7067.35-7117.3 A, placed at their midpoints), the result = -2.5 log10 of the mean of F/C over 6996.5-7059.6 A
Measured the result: -0.18 mag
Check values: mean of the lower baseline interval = 8.09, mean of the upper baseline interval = 8.4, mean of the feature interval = 9.72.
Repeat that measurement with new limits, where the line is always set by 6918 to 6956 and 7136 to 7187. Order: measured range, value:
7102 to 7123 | -0.09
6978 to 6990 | -0.09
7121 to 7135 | 0.09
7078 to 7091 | -0.13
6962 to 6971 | -0.09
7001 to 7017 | -0.15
